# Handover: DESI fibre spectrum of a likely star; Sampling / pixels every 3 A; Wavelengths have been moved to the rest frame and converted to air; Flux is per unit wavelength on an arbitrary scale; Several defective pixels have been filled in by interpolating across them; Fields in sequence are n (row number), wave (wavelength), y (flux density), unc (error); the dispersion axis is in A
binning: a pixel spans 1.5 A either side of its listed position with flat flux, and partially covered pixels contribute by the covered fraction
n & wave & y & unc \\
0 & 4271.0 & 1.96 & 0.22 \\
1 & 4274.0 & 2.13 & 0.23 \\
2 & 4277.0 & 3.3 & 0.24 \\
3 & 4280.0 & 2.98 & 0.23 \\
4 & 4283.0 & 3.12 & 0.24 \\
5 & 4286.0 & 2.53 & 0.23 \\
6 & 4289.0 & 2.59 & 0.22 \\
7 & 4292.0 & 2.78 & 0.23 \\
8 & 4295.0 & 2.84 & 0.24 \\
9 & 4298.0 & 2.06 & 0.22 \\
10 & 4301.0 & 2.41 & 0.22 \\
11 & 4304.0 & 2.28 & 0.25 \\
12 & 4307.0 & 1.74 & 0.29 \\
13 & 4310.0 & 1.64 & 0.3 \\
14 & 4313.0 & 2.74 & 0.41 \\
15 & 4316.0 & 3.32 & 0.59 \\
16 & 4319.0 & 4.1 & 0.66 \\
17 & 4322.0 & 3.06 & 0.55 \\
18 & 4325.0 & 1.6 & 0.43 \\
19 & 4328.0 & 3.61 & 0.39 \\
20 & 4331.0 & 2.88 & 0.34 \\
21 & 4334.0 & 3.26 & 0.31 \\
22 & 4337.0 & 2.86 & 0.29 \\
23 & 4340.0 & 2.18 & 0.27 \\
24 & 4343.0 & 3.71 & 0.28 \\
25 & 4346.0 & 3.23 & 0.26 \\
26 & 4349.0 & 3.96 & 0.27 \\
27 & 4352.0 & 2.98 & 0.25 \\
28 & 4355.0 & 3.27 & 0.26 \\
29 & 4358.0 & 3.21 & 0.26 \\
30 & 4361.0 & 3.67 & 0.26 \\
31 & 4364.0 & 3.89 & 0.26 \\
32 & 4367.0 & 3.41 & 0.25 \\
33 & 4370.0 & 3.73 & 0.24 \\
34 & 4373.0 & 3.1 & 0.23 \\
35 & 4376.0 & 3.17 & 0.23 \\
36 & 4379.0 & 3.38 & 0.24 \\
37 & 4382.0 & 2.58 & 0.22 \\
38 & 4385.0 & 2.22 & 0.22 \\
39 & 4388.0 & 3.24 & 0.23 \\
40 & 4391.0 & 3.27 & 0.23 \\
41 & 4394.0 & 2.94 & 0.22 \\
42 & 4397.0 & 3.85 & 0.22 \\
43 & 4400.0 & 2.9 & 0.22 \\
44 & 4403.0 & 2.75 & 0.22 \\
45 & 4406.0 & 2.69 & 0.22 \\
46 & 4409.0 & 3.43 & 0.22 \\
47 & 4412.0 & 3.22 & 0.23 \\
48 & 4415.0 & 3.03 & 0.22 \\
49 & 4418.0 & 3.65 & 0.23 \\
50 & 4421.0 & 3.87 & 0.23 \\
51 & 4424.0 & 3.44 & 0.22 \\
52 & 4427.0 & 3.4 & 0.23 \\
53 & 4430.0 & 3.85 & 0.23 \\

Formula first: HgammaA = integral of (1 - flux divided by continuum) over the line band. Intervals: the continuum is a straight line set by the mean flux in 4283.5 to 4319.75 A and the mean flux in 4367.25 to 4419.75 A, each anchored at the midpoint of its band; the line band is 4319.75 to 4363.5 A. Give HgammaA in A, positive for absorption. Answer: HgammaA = -5.0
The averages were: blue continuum 2.57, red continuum 3.14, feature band 3.14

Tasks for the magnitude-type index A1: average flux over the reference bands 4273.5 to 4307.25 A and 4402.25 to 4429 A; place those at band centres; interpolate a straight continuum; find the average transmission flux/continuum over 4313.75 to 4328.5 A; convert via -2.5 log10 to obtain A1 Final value -0.12 mag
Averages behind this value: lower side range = 2.61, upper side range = 3.3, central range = 3.09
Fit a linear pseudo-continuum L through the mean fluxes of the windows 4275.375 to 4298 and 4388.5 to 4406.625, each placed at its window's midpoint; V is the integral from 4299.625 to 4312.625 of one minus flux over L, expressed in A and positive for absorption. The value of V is 3.6 A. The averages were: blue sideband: 2.82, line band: 2.08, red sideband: 3.09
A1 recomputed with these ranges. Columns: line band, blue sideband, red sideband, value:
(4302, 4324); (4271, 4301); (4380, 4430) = 0.04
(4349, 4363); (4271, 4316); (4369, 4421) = -0.16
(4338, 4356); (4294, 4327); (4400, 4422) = -0.16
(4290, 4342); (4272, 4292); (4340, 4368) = 0.15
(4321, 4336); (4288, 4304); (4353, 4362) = 0.03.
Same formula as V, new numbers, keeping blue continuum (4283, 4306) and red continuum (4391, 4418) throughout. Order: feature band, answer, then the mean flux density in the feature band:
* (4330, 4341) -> -0.3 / 2.82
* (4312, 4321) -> -2.6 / 3.4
